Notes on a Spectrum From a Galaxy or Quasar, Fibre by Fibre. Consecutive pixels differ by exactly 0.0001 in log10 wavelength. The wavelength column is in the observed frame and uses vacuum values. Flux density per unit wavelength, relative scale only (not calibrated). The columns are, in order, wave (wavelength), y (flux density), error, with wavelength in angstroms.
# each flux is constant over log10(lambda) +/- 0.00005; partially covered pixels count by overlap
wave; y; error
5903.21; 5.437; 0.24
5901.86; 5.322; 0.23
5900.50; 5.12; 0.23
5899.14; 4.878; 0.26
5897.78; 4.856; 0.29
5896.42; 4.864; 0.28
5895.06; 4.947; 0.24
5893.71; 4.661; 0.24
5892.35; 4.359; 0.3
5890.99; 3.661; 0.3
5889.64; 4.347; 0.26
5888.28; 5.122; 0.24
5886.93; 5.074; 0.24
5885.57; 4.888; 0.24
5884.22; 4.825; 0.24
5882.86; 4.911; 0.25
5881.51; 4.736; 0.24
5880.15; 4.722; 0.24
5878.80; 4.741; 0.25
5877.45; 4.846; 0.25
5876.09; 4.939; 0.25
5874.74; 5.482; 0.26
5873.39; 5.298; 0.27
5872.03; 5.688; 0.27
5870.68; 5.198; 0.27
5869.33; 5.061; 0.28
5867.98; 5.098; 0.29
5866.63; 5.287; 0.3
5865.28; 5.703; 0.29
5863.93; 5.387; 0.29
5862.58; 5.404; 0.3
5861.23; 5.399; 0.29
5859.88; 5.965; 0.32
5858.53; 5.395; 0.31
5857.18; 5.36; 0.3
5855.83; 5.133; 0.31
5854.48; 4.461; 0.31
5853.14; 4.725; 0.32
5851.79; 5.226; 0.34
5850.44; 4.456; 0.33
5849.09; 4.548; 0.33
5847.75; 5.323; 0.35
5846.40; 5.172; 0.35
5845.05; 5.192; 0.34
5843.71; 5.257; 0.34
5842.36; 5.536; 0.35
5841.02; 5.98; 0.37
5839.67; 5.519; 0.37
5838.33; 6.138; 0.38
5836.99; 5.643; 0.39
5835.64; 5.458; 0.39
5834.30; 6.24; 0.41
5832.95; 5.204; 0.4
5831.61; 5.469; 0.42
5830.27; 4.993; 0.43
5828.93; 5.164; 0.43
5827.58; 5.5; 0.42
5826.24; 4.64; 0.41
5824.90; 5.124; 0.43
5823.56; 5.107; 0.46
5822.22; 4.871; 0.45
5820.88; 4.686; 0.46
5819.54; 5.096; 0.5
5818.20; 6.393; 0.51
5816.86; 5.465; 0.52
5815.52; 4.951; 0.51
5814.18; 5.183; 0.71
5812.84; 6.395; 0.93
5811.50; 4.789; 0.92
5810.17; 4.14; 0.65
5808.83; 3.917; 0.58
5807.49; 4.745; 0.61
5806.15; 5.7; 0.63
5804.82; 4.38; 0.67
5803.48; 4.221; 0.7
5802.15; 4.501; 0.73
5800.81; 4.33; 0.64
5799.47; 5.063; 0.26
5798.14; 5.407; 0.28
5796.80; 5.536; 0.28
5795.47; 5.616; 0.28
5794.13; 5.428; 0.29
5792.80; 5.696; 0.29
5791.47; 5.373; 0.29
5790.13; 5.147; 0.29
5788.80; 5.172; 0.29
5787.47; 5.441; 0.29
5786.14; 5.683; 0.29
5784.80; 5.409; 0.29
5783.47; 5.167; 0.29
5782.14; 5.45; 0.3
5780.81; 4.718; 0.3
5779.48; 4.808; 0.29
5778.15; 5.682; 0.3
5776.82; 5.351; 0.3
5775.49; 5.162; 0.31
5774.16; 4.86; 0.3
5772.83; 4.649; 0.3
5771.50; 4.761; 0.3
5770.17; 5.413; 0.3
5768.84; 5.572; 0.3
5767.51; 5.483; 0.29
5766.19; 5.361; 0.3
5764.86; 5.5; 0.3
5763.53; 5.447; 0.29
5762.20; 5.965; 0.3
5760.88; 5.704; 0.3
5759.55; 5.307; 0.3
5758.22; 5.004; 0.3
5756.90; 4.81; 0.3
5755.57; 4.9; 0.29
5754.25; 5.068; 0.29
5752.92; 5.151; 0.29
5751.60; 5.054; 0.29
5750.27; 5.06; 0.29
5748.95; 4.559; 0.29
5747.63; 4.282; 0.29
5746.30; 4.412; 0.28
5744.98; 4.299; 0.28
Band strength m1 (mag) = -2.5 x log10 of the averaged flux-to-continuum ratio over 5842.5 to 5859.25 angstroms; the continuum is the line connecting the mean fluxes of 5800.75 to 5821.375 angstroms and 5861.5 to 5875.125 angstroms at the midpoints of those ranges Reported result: 0.04 mag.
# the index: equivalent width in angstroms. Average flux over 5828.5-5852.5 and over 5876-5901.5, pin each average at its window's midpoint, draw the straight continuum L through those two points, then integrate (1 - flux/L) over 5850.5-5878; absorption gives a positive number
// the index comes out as -0.9 angstroms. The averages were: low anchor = 5.36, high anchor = 4.76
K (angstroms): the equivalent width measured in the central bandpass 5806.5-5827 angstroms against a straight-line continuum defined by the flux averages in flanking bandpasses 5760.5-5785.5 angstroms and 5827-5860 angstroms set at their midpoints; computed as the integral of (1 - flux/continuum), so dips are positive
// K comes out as 1.0 angstroms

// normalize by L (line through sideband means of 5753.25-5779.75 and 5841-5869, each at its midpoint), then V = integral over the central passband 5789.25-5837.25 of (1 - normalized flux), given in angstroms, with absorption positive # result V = 0.7 angstroms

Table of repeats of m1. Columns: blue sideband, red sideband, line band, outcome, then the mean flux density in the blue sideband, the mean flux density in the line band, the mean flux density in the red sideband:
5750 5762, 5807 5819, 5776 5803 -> -0.024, 5.15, 5.24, 5.11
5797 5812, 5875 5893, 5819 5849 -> -0.135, 4.68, 5.32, 4.72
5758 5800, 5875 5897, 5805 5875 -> -0.055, 5.33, 5.25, 4.74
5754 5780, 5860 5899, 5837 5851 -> -0.055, 5.25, 5.34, 4.99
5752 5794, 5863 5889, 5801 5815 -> 0.093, 5.27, 4.78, 5.11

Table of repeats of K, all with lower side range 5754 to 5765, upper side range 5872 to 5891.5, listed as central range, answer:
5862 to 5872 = -0.8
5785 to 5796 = -0.5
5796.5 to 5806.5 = 0.6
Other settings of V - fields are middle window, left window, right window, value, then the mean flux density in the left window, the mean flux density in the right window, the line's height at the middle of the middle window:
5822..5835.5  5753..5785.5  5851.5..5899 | -0.38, 5.23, 5.02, 5.11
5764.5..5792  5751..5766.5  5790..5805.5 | -0.42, 5.27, 5.06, 5.16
